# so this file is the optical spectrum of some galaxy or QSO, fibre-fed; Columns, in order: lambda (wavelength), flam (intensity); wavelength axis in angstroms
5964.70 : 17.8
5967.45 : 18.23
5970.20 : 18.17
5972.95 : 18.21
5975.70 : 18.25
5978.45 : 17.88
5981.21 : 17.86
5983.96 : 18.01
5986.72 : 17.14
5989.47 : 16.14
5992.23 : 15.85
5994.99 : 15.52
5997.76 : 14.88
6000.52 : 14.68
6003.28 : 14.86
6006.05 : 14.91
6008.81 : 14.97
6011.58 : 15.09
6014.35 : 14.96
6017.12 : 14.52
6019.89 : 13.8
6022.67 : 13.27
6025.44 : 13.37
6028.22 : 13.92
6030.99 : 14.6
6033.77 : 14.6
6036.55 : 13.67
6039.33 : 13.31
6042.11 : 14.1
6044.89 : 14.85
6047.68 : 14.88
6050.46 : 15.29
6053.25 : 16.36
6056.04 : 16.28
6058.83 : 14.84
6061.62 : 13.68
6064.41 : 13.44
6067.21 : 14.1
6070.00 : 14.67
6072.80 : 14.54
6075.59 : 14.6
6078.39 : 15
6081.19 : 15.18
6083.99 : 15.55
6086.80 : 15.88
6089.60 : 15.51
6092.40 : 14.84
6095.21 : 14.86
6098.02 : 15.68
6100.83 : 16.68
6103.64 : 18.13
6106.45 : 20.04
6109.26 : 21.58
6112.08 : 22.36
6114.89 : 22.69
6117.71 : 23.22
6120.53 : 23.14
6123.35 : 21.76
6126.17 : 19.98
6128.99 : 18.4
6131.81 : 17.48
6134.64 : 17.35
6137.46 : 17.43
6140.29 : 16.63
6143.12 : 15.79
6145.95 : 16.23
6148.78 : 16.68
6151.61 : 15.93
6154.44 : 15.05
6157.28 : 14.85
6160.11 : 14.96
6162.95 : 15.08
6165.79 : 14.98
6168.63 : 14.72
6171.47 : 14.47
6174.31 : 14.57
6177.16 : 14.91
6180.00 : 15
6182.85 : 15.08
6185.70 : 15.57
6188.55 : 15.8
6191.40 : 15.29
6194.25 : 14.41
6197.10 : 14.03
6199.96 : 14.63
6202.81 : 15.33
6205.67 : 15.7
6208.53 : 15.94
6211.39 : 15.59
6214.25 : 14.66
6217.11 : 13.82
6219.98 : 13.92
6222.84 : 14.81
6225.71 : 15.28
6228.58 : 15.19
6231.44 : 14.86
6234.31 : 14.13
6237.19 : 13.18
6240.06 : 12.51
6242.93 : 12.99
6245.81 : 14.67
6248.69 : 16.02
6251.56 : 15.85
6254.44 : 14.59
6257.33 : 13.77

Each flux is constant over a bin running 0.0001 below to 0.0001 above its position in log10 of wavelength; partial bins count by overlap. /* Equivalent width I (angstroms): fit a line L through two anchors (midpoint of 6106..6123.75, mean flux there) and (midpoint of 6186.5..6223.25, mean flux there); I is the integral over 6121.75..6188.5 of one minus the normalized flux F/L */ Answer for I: 9.7 angstroms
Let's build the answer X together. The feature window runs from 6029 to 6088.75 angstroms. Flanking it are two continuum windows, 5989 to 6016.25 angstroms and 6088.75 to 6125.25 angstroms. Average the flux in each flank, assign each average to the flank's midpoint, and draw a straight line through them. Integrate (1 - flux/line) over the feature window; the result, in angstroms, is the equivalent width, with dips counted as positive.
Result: 9.1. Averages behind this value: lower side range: 15.1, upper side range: 19.3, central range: 14.7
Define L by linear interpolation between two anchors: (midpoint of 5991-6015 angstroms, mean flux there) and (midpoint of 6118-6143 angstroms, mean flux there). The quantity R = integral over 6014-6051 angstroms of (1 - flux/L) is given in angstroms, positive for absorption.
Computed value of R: 4.2 angstroms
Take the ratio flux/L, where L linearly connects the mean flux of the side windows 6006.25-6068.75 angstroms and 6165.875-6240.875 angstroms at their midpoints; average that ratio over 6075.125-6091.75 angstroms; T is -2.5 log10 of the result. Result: -0.06 mag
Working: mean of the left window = 14.5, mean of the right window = 14.8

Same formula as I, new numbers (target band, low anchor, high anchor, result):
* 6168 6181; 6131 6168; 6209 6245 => 0.60 angstroms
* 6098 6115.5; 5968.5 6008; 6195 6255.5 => -4.65 angstroms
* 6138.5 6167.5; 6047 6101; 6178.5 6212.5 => -0.93 angstroms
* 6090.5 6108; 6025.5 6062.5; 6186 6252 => -2.47 angstroms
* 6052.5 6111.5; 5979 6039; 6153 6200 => -3.40 angstroms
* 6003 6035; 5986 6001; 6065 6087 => 2.17 angstroms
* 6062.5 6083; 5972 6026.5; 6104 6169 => 3.02 angstroms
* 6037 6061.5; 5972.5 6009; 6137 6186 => 1.78 angstroms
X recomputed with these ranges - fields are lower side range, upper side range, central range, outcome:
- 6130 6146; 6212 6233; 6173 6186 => 0.7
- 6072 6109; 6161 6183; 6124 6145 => -3.1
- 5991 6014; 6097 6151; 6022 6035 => 1.6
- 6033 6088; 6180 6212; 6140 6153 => -1.0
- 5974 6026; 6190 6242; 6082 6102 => -0.5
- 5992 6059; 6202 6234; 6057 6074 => 0.5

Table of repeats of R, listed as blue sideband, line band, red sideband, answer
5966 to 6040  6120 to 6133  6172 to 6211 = -4.0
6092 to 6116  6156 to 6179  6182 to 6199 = 1.7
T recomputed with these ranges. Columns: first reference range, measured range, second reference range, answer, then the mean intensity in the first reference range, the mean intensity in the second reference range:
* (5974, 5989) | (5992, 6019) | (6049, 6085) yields 0.135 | 17.7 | 14.9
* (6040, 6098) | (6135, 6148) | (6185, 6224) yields -0.114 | 14.9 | 15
